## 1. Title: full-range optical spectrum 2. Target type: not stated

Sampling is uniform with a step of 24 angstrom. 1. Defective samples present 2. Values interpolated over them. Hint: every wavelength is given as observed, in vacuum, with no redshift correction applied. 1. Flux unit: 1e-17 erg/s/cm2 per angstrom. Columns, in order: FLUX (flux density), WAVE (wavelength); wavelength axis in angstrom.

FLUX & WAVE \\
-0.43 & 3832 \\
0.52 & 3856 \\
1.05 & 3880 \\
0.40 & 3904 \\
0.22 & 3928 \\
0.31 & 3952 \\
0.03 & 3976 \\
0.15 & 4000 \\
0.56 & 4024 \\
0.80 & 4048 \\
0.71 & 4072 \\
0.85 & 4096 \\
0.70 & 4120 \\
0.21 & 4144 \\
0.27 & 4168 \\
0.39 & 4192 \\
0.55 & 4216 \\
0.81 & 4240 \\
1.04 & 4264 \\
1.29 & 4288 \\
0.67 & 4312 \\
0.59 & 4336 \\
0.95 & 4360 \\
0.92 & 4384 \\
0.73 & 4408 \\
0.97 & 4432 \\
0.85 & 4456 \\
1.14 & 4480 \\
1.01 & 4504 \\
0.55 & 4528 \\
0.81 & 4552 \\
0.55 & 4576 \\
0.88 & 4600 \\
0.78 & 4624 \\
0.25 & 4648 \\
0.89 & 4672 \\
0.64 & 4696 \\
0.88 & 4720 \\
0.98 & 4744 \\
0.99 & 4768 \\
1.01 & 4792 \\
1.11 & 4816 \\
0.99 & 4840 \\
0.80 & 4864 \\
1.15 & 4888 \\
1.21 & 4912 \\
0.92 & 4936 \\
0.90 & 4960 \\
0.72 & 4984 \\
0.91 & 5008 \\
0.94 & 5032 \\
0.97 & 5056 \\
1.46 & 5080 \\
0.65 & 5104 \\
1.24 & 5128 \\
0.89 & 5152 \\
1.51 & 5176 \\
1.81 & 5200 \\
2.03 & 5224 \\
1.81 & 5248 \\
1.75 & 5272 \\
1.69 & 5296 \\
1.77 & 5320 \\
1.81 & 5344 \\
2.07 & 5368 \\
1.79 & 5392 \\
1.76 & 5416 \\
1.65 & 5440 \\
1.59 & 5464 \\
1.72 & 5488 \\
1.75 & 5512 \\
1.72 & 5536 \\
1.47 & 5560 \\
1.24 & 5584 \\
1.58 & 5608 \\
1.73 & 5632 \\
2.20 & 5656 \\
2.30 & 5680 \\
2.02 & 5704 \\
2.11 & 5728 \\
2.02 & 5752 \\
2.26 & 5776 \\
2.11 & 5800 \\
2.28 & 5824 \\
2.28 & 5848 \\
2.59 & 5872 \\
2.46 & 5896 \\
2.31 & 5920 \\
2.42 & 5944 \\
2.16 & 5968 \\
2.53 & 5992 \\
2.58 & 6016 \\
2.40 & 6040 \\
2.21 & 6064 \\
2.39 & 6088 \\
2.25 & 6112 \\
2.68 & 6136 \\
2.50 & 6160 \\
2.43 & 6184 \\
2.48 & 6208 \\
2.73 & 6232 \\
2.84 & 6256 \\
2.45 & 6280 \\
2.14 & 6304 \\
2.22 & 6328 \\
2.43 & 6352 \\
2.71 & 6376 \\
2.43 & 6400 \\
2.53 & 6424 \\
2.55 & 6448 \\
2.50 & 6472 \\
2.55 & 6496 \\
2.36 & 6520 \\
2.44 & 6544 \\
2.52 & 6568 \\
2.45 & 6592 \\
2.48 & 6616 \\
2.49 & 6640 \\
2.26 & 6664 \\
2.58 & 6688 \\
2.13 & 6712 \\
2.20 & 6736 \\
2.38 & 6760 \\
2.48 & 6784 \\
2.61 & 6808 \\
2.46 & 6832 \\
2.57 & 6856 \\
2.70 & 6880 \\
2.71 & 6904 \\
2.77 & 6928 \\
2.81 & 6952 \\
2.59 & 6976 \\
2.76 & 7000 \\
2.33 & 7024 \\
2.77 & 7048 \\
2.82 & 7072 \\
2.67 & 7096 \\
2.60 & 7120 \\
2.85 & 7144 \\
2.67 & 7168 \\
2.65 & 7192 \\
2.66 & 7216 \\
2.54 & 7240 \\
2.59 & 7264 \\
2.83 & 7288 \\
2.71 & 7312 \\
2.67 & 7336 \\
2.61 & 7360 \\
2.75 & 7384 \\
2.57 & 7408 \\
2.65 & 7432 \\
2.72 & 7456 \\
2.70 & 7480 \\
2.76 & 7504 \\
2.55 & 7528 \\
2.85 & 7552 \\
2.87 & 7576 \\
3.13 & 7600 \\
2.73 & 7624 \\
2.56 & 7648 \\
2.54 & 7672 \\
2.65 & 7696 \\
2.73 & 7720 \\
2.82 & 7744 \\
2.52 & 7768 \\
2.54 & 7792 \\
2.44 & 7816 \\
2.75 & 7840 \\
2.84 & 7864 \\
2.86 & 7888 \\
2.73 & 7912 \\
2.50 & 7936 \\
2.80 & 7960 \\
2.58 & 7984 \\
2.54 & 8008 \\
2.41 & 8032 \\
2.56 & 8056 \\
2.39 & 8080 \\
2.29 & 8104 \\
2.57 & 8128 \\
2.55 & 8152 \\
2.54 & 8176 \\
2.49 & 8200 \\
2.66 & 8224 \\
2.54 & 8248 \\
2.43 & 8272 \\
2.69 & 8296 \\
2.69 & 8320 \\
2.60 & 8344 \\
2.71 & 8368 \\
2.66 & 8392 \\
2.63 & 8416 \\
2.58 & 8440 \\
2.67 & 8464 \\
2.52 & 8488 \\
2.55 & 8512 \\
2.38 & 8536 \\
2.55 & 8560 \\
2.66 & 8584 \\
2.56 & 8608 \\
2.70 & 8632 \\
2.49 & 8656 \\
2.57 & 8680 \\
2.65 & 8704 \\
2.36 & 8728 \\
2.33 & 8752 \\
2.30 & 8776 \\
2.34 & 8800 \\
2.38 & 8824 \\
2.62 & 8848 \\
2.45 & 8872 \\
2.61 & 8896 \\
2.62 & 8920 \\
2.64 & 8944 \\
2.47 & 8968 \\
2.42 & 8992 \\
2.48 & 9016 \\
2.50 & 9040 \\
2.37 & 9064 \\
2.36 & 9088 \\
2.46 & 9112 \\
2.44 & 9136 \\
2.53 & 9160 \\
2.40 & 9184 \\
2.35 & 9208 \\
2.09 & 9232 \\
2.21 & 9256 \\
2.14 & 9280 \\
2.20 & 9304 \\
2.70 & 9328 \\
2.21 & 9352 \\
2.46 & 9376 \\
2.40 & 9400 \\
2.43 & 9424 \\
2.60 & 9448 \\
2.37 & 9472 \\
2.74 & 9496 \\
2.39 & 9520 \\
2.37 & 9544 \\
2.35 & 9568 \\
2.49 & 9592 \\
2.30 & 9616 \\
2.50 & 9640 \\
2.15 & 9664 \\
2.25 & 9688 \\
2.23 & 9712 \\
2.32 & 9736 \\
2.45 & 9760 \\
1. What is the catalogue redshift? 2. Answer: 0.30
